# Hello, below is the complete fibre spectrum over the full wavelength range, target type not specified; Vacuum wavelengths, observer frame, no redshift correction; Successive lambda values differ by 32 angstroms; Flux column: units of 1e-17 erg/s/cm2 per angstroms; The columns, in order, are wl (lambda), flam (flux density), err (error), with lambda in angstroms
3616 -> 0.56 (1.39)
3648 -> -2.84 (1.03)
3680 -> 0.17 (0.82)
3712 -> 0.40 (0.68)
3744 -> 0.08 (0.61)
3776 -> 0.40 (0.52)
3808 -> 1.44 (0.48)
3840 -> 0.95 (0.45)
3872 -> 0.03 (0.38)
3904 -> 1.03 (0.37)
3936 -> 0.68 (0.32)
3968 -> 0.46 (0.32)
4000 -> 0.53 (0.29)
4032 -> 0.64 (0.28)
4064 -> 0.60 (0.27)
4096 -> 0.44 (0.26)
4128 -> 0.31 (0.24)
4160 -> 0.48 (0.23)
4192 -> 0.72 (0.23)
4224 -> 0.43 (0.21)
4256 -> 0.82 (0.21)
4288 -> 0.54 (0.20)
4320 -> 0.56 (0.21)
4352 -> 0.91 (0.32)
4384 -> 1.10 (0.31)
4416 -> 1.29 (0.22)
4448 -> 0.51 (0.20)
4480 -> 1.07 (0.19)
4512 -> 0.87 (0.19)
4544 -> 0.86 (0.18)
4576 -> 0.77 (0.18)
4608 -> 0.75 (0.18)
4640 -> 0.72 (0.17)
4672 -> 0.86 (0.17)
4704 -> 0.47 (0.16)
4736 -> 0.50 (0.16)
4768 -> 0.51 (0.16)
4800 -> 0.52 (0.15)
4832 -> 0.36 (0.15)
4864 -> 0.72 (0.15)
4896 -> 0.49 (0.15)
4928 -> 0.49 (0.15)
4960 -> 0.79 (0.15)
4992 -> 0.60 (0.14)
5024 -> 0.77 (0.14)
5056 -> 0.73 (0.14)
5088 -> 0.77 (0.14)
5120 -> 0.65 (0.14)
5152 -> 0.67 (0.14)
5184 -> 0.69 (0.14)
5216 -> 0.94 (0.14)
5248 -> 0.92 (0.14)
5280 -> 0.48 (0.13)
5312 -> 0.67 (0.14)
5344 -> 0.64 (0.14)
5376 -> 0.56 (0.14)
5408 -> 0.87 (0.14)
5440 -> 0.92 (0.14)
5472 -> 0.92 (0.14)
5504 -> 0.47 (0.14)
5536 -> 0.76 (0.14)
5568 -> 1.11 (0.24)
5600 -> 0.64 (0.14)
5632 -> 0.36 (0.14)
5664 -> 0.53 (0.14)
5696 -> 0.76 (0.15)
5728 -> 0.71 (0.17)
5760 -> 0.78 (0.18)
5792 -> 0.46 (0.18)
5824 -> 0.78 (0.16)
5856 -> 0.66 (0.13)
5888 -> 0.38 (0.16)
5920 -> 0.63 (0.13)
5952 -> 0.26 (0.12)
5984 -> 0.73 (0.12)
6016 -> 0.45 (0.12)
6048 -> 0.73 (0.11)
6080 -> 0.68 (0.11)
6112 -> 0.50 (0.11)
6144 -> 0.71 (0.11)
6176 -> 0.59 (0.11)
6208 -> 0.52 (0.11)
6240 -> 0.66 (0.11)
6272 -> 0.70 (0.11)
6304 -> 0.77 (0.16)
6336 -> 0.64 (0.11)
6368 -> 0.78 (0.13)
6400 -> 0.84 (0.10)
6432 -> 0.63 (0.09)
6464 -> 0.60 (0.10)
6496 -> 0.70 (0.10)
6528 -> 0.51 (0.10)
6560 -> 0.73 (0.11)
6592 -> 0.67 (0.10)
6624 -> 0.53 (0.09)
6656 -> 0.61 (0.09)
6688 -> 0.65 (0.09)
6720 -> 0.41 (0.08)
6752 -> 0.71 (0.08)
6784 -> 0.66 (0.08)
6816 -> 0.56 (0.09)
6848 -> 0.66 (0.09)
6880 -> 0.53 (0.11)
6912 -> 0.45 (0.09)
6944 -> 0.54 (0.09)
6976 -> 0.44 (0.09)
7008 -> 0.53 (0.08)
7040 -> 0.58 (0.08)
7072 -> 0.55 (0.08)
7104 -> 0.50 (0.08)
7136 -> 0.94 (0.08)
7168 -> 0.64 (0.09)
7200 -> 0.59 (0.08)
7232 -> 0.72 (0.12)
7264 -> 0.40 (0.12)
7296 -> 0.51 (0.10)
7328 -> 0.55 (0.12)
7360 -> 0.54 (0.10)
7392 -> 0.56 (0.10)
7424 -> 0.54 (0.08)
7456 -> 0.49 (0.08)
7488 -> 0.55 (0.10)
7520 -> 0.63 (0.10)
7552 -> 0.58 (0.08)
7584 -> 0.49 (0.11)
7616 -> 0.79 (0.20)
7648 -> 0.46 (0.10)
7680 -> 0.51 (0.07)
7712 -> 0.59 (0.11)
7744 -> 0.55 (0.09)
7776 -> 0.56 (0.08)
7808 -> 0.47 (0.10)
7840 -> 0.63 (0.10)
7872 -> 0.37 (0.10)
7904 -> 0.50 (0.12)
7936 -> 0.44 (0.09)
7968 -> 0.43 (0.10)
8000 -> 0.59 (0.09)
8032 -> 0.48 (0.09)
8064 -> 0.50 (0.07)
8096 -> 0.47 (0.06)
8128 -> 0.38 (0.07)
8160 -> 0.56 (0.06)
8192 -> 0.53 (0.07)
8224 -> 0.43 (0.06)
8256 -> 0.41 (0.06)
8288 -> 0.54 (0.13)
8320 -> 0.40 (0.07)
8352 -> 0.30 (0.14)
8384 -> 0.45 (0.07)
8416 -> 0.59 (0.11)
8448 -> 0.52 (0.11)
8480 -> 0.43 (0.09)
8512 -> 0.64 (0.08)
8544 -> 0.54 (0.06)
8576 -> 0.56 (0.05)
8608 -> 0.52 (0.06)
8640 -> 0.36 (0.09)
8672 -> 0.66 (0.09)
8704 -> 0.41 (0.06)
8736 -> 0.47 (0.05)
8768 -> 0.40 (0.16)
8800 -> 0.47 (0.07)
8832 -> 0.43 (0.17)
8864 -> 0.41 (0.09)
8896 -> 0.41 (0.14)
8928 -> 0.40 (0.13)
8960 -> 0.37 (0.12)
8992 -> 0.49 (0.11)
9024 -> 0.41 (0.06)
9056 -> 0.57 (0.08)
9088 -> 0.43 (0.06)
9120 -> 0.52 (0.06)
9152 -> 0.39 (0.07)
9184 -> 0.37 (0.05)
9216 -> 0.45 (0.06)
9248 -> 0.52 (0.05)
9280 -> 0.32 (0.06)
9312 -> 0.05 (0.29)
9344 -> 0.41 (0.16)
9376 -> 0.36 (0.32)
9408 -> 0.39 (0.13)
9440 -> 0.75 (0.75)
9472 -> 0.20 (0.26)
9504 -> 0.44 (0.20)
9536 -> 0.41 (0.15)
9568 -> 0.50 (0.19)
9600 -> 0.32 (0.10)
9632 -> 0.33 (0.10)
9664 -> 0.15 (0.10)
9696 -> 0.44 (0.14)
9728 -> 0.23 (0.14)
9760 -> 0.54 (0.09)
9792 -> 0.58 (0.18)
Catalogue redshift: 0.09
